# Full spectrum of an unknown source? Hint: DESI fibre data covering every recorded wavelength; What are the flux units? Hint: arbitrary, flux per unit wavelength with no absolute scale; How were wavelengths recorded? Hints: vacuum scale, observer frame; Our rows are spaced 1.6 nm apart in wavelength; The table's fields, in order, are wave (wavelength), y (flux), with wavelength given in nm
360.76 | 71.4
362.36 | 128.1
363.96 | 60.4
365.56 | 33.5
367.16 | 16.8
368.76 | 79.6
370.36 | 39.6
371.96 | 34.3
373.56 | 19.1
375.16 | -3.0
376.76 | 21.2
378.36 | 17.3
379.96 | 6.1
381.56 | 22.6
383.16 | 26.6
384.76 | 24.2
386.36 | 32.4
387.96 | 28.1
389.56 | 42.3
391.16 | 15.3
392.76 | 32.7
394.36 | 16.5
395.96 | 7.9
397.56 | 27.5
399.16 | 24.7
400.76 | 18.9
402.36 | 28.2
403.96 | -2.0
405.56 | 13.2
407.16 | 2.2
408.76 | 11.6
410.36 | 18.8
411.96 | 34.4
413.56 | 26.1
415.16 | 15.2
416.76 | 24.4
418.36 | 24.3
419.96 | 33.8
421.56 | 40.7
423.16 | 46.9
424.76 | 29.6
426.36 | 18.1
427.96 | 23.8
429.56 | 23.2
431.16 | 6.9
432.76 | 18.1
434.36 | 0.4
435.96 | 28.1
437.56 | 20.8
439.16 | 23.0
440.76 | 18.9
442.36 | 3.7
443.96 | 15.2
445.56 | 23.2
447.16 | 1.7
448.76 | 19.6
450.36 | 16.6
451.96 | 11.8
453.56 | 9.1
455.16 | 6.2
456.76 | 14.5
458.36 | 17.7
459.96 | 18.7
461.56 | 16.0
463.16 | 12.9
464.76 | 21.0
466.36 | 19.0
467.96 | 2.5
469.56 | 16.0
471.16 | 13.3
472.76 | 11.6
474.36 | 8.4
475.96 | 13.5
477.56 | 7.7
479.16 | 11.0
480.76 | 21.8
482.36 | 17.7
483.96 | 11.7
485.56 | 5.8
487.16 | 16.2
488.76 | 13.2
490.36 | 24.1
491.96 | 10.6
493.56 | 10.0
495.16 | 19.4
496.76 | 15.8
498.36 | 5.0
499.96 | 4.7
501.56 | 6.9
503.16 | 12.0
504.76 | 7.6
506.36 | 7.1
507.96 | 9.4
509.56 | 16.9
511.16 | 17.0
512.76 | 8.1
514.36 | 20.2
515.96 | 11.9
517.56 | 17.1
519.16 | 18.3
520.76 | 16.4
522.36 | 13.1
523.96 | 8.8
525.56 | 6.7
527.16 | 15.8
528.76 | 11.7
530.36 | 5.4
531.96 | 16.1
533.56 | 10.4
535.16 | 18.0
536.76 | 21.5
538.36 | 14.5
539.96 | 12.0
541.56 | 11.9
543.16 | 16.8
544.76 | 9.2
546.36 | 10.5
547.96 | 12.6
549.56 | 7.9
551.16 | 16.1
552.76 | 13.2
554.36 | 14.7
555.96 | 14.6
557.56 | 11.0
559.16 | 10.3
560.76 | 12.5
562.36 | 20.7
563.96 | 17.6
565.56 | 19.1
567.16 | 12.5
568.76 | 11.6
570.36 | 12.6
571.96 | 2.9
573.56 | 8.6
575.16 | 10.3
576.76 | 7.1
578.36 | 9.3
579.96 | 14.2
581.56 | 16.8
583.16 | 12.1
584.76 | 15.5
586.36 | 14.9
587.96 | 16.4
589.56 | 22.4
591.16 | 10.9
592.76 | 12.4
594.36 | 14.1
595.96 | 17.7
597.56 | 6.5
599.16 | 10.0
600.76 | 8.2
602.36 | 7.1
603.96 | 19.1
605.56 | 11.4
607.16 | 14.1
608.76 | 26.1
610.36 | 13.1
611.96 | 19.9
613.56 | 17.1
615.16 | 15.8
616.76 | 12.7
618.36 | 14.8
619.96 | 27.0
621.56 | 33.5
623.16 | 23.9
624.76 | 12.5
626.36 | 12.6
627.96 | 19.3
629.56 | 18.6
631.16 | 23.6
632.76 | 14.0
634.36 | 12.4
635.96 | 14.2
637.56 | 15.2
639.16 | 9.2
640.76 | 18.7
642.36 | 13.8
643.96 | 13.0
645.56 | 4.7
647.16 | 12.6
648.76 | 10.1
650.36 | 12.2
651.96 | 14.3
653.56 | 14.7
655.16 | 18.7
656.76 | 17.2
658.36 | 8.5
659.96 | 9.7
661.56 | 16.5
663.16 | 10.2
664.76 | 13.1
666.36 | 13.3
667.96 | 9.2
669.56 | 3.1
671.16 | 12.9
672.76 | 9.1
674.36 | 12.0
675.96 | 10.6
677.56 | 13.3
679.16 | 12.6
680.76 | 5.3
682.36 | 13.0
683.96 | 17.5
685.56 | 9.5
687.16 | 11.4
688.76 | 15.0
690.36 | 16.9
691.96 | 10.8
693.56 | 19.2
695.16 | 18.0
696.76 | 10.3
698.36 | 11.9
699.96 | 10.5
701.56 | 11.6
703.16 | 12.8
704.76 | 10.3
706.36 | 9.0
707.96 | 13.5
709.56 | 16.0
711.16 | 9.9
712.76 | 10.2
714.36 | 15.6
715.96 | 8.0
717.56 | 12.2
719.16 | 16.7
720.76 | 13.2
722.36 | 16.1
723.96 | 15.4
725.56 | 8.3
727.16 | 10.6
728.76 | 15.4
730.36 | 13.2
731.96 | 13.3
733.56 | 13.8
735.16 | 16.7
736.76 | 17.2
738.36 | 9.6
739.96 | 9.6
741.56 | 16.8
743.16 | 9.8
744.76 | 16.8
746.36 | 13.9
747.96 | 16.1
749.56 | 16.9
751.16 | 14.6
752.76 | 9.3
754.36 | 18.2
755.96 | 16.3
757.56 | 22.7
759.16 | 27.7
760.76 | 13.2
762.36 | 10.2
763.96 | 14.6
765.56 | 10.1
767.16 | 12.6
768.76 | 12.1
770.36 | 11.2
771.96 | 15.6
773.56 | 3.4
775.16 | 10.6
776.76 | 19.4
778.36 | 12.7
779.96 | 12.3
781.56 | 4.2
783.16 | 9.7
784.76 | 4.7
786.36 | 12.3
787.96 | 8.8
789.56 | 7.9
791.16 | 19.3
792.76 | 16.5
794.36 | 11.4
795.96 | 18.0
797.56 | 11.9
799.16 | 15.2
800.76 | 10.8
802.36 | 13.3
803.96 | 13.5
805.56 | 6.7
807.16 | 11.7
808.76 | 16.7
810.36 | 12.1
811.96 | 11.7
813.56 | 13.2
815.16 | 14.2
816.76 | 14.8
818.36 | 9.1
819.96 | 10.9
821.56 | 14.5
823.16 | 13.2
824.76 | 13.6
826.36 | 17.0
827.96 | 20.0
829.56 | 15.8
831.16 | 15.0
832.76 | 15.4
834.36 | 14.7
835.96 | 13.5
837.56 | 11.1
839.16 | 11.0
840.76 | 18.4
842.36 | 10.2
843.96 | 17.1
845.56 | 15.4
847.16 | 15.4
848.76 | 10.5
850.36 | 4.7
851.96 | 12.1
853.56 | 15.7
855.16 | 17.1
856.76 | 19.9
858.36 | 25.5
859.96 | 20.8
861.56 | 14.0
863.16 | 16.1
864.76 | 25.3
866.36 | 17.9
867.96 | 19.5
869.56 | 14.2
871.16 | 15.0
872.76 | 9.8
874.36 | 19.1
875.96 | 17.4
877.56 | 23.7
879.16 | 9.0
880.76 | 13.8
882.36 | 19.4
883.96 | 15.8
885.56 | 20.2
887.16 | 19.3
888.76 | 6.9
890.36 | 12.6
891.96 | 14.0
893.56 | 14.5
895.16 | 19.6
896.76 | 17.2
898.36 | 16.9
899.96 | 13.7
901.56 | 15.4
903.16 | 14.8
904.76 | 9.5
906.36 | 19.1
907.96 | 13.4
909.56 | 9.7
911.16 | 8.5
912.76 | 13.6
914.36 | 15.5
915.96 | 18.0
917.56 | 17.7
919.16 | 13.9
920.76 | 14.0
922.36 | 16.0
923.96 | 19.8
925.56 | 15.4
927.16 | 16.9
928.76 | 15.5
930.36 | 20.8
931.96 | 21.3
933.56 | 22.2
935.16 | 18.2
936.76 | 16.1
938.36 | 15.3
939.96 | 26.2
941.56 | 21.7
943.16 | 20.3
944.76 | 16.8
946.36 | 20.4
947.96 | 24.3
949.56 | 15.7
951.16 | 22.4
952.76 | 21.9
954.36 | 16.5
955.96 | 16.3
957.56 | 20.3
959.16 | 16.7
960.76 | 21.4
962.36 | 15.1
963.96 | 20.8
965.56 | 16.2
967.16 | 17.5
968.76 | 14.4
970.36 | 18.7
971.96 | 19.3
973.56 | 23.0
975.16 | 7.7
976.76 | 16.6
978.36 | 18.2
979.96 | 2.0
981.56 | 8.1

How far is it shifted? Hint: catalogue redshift 1.22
